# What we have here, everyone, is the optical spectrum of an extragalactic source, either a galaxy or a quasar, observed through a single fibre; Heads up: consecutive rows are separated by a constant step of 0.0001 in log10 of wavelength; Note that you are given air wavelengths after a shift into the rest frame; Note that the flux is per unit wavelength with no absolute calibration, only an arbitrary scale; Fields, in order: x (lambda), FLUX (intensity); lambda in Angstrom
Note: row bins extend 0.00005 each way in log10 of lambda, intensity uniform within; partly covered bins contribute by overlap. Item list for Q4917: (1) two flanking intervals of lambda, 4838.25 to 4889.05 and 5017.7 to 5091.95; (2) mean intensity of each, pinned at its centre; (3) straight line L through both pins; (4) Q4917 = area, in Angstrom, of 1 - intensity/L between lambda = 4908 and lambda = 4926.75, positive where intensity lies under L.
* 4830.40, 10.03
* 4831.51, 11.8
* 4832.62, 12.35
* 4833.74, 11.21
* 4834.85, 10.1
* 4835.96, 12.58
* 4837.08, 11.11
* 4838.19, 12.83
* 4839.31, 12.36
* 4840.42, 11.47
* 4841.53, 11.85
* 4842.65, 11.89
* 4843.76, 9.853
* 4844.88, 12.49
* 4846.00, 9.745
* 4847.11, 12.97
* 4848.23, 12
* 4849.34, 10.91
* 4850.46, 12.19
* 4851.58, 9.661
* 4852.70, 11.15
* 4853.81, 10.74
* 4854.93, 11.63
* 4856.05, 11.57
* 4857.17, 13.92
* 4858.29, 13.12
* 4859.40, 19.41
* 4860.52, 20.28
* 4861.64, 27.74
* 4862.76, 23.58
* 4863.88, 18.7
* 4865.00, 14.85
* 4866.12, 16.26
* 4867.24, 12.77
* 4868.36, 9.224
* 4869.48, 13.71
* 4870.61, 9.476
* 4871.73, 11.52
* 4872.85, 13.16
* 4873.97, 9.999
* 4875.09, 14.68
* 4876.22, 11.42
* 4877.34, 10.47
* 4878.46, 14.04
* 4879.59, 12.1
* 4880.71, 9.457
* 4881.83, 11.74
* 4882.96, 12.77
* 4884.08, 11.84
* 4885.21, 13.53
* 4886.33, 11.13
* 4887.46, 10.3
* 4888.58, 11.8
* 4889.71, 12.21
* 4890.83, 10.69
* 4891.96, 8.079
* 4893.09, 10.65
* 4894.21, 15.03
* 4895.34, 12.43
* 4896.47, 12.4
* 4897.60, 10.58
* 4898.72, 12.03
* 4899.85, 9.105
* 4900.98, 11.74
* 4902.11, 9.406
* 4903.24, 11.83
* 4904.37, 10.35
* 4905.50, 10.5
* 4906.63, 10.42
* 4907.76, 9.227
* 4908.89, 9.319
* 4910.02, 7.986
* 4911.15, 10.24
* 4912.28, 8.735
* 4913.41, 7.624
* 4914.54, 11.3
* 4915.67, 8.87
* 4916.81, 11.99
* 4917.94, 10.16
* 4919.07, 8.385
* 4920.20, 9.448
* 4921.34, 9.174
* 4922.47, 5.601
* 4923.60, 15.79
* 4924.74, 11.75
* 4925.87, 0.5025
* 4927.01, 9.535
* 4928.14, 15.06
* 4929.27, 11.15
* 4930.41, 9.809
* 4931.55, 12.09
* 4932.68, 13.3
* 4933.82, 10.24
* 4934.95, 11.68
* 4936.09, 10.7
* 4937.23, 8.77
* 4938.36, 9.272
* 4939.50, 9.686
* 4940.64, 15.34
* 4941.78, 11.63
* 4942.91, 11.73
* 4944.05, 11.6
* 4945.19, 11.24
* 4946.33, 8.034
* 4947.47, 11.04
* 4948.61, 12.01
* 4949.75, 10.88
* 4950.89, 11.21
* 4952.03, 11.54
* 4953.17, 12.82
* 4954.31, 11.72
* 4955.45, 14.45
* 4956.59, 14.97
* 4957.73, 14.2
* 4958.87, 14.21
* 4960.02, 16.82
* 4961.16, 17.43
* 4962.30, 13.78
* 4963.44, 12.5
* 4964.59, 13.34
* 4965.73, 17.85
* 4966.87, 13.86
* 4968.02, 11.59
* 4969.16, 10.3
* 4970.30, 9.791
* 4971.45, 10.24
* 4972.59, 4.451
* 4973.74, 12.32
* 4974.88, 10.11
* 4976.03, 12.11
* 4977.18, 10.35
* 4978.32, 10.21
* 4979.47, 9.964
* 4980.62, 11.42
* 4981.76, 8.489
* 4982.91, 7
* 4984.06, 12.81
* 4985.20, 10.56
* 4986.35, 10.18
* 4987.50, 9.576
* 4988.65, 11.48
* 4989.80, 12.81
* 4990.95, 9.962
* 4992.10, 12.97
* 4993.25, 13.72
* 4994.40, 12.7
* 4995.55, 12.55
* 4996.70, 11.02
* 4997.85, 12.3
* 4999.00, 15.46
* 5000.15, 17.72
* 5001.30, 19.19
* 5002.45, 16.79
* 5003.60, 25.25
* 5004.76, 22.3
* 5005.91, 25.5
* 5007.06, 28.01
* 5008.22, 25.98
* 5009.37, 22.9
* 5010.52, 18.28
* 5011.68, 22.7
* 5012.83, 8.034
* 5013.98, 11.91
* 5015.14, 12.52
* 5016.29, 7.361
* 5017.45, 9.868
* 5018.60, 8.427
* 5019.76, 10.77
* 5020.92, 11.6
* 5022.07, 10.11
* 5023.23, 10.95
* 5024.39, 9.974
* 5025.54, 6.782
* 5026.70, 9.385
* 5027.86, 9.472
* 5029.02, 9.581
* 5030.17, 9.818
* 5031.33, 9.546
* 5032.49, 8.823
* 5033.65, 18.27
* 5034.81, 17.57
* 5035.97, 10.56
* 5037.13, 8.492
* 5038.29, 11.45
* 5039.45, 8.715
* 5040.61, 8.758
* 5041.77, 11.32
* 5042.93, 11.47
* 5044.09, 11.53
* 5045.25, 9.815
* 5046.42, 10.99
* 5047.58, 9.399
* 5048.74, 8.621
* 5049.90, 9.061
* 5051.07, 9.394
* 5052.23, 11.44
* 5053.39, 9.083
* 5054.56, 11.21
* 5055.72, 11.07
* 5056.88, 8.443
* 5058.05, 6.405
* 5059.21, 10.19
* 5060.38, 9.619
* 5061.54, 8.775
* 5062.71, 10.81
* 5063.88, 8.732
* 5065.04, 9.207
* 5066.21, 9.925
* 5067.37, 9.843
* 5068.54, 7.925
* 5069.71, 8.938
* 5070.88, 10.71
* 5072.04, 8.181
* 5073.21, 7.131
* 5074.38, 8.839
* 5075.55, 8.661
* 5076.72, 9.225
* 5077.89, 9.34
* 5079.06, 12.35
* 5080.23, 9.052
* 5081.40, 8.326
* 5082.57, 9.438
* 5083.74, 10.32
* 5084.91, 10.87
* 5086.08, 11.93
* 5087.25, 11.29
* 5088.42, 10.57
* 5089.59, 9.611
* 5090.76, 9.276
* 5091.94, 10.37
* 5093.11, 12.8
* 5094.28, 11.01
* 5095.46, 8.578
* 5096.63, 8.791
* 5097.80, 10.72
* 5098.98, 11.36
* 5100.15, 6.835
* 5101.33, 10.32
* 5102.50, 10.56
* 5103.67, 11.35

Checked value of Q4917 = 4.6 Angstrom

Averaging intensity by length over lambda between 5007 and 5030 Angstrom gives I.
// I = 12.8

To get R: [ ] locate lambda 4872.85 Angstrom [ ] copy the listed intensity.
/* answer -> 13.16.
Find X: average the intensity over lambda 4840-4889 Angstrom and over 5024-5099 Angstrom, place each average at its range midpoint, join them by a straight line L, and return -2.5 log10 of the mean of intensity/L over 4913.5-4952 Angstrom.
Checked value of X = 0.14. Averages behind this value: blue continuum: 13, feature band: 10.6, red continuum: 9.98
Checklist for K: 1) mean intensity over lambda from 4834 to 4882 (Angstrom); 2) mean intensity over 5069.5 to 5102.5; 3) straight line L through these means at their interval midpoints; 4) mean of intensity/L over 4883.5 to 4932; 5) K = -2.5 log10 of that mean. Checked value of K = 0.181 mag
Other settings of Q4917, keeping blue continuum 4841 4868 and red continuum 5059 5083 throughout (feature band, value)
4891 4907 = 2.5 Angstrom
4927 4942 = 1.2 Angstrom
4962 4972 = -0.8 Angstrom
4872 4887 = 1.7 Angstrom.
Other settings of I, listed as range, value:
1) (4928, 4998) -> 11.7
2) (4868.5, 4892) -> 11.7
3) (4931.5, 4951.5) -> 11.1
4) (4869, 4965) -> 11.3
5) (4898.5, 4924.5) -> 9.96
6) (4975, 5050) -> 12.7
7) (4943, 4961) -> 12.5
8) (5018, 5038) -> 10.6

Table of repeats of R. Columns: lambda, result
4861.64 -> 27.74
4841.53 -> 11.85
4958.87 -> 14.21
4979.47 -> 9.964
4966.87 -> 13.86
